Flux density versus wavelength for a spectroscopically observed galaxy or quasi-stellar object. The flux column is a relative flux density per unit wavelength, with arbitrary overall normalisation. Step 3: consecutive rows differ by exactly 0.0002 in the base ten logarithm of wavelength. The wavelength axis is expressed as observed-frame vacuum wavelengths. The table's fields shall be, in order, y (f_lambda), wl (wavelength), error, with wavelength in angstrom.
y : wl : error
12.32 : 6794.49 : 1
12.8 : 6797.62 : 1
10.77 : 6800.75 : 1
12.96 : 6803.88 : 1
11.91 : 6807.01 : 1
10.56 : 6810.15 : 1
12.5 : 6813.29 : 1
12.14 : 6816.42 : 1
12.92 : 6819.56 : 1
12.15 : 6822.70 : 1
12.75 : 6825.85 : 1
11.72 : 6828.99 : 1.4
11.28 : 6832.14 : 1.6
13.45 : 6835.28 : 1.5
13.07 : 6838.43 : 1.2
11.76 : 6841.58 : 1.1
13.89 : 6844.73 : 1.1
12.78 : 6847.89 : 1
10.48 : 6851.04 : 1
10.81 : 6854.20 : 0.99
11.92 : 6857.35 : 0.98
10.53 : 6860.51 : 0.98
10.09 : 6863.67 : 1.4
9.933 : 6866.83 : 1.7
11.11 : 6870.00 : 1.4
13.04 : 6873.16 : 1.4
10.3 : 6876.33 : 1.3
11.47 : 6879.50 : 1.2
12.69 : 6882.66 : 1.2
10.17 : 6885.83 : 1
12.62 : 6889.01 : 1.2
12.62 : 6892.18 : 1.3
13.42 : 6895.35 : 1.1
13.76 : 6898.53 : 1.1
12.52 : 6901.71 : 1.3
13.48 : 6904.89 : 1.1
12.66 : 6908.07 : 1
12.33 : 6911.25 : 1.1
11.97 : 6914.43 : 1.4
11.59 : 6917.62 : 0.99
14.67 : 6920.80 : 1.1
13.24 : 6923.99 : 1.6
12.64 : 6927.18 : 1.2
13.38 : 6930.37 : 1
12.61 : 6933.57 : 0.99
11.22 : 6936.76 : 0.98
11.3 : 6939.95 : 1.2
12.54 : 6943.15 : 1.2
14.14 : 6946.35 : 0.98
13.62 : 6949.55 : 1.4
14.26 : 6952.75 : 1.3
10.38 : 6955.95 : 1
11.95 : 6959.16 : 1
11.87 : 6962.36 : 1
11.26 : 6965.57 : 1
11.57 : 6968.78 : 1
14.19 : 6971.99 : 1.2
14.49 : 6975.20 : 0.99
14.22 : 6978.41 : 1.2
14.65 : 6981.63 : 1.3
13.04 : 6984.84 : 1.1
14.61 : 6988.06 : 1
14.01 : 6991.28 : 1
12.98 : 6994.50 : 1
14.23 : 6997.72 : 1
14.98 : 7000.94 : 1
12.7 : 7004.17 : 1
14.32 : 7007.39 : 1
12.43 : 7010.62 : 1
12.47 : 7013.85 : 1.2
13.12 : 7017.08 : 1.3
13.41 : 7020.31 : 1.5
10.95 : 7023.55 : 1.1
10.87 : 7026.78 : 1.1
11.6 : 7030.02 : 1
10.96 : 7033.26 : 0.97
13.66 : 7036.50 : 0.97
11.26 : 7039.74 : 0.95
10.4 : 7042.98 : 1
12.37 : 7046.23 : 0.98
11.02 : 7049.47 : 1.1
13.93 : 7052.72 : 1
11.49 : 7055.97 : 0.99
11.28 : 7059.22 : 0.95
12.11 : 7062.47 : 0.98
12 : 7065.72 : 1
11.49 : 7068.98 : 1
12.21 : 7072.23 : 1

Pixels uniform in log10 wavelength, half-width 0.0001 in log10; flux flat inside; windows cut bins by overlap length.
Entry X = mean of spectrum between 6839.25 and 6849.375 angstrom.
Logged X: 12.8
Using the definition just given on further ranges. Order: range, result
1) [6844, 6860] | 11.8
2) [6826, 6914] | 12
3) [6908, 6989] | 12.9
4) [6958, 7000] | 13.4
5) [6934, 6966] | 12.3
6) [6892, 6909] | 13.1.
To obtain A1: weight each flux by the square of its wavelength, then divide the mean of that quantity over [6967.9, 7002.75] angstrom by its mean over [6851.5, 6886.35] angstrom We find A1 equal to 1.30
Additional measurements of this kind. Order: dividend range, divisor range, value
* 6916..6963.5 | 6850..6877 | 1.18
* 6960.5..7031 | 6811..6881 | 1.16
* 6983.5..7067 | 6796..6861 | 1.10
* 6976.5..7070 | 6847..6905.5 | 1.12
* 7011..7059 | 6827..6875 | 1.08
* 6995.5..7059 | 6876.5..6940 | 1.03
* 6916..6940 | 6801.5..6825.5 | 1.08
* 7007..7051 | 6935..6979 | 0.97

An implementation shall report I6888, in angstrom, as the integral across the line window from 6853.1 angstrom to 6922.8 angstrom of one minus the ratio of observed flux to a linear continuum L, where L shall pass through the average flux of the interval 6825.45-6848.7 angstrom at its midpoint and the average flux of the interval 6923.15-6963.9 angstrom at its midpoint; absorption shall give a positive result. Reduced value 3.1 angstrom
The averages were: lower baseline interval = 12.6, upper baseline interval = 12.5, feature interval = 12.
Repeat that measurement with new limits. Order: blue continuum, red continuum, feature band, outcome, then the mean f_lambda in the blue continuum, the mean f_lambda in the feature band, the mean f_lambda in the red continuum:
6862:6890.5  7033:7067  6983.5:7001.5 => -3.5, 11.3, 13.9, 11.9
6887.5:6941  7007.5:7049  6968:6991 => -3.0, 12.7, 13.9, 12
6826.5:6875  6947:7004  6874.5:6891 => 0.9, 11.7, 11.5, 13.3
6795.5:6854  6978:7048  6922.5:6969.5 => 0.7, 12.2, 12.4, 12.8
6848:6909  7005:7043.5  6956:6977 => -0.7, 11.8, 12.4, 12.2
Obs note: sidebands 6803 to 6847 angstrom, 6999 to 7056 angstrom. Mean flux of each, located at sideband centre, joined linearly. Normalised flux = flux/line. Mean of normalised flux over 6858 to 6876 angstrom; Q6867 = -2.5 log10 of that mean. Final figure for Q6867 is 0.13 mag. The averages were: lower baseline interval 12.4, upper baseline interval 12.4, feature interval 10.9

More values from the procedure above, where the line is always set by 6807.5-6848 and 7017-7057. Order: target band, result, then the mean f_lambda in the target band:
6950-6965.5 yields -0.01 mag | 12.1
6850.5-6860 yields 0.11 mag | 11.1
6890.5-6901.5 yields -0.08 mag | 13.2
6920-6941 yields -0.05 mag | 12.7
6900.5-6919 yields -0.02 mag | 12.4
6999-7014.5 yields -0.13 mag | 13.5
